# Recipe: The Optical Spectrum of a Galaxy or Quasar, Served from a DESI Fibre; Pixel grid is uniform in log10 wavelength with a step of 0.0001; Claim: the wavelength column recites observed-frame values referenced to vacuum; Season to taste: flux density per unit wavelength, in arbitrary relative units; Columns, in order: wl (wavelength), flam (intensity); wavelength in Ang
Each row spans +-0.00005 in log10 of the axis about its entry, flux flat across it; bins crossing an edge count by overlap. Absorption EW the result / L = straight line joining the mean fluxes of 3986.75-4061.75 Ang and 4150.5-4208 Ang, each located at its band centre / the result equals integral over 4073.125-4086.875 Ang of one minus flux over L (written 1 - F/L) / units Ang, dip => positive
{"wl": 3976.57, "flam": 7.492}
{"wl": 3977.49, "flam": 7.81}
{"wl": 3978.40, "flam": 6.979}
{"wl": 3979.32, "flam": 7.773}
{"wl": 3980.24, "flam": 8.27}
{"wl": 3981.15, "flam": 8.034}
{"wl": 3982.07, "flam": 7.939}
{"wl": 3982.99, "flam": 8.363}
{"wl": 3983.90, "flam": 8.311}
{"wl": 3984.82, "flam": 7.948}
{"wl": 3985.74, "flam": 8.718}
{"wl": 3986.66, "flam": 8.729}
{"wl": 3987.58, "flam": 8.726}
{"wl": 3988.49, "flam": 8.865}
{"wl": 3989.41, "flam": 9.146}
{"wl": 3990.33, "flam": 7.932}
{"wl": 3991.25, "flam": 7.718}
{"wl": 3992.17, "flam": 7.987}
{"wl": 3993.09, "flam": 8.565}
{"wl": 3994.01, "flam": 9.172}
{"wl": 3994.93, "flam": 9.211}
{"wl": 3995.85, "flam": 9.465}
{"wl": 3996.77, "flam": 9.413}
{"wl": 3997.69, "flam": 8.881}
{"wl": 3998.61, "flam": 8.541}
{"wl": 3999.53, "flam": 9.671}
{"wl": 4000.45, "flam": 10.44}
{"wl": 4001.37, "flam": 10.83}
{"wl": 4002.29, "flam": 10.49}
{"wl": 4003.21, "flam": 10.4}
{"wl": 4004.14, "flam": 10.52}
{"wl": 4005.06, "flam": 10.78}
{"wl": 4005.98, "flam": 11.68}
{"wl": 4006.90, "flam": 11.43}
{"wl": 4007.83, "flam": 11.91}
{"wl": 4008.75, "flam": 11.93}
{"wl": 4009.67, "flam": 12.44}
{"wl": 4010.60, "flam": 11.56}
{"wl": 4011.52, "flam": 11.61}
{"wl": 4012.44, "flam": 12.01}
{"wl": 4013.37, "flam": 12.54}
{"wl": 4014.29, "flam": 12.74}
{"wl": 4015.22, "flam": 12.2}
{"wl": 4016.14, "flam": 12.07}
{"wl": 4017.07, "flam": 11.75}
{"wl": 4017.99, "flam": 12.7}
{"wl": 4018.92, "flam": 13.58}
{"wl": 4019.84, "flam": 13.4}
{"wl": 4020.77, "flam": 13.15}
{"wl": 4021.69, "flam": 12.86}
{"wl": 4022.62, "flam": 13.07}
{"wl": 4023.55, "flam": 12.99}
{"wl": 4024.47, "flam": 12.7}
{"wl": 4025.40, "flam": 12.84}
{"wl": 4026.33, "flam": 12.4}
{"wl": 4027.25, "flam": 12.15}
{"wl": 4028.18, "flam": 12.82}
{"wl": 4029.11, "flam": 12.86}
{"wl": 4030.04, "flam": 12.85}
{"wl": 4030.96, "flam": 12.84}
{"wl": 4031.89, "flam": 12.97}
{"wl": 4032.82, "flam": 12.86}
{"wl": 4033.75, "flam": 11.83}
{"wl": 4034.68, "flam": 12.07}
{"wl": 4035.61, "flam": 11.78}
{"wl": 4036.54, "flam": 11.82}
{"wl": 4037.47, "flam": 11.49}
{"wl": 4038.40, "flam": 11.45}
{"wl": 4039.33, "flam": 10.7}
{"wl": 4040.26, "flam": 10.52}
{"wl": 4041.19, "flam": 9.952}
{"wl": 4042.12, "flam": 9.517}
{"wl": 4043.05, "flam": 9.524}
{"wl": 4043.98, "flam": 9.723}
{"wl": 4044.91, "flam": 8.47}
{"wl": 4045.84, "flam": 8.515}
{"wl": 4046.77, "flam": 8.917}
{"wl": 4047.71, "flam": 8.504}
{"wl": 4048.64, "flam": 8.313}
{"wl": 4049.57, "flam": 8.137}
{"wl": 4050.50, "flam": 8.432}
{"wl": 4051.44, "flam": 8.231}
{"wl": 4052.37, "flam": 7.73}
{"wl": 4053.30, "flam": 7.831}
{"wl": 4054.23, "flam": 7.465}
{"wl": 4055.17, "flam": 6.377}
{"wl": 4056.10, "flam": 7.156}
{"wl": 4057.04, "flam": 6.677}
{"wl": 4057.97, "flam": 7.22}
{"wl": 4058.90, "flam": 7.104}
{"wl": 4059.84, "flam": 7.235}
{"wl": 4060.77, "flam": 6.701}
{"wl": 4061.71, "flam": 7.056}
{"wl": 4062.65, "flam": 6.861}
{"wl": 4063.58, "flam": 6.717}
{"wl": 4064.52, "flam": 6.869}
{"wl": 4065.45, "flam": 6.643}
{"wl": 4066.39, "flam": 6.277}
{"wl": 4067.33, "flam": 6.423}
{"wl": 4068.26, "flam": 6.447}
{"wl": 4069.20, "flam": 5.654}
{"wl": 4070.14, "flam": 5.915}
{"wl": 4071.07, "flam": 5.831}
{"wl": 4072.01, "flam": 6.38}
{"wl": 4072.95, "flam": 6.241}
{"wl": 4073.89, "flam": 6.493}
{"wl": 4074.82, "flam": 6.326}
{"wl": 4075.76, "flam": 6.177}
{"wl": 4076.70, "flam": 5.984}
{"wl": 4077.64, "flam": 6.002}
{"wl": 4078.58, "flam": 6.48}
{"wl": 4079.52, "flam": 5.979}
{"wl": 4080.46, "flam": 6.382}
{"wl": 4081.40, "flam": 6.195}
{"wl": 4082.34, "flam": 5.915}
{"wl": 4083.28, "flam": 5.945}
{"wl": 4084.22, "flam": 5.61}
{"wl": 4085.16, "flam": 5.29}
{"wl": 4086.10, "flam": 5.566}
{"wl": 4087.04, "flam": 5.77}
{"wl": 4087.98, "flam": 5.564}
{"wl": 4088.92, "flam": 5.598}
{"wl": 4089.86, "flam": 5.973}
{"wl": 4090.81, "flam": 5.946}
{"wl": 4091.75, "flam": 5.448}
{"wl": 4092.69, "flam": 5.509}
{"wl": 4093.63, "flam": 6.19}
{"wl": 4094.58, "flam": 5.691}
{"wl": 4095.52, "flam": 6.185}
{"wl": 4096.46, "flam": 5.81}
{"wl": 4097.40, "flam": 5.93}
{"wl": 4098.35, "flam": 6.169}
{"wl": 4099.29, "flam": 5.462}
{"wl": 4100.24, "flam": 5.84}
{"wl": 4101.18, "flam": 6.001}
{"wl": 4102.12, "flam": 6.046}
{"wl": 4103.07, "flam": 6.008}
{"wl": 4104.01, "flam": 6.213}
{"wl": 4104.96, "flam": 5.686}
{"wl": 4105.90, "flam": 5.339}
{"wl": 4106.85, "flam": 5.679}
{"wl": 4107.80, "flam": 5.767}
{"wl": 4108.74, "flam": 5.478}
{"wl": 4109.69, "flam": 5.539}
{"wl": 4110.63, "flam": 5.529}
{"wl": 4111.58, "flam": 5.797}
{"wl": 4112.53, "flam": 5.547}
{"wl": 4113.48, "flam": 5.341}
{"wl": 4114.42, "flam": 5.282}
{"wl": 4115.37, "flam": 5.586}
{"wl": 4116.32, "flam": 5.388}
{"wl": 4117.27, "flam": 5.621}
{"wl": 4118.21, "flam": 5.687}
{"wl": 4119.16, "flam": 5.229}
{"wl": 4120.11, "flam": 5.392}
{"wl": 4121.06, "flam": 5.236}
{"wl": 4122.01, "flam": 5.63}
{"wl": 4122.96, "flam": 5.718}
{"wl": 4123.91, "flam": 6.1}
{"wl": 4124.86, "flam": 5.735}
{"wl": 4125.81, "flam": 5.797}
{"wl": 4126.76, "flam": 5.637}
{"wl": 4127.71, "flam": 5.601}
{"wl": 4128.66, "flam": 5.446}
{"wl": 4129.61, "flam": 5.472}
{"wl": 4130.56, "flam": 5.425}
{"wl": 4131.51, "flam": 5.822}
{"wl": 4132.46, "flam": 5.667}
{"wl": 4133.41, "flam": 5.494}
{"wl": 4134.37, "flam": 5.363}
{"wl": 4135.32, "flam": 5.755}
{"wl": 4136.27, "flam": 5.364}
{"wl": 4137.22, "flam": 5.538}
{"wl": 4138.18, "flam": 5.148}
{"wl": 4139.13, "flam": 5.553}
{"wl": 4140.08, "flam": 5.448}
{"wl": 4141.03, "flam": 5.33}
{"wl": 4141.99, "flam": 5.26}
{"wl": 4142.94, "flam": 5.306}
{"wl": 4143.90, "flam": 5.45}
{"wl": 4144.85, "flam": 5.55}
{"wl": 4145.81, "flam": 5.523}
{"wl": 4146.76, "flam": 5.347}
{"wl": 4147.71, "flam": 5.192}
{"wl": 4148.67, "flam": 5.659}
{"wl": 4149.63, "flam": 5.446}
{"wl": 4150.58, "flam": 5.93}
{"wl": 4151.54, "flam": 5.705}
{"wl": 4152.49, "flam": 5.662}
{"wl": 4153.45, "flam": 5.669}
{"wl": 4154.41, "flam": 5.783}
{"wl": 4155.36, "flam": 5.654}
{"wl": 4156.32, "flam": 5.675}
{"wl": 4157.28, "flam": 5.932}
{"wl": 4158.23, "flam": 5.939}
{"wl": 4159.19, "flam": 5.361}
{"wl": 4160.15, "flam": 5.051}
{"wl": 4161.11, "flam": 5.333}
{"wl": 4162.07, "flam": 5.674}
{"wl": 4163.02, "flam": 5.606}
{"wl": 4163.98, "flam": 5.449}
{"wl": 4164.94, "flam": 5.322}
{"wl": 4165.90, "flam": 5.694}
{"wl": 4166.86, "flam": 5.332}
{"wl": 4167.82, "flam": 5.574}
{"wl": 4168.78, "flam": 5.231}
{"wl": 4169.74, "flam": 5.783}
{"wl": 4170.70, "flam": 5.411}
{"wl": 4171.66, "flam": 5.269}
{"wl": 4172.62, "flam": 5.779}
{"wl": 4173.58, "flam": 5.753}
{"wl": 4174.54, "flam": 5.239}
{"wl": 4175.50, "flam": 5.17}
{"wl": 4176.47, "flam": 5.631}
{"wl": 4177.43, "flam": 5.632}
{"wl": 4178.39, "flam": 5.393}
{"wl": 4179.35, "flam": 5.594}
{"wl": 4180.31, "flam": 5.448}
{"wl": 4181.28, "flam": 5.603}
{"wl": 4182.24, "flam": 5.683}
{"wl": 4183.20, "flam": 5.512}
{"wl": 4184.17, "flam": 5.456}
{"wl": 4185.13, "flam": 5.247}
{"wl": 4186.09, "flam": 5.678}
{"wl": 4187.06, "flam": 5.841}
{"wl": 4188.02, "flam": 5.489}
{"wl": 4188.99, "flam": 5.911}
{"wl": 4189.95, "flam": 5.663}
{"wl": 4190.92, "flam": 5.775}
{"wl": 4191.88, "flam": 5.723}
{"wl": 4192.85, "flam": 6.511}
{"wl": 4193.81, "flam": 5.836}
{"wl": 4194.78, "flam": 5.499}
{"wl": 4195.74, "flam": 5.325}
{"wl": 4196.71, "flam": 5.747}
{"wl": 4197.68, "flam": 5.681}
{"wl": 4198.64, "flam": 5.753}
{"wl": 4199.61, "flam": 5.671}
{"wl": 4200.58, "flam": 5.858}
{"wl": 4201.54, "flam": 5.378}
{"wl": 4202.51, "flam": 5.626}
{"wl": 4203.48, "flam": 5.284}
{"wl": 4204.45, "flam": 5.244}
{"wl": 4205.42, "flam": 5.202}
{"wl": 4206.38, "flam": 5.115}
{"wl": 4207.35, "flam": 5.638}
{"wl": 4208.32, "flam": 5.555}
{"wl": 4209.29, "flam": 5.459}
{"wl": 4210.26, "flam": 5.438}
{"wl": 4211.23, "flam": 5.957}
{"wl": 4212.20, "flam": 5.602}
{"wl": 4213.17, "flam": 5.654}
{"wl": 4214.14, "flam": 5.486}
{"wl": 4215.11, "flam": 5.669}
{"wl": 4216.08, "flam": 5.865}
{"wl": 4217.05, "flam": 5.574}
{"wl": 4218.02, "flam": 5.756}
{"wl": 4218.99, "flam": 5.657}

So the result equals 4.16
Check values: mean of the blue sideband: 10.4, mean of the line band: 6.02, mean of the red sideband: 5.57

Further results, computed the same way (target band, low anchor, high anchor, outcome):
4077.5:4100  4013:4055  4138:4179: 7.2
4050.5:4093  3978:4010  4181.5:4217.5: 8.2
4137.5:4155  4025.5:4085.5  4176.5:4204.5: 2.7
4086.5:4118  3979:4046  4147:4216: 9.0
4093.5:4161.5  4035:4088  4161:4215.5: 9.0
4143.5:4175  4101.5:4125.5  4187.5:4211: 0.4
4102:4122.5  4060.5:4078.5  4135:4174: 1.2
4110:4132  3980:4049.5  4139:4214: 5.2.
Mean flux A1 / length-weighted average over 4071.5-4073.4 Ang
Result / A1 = 6.29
